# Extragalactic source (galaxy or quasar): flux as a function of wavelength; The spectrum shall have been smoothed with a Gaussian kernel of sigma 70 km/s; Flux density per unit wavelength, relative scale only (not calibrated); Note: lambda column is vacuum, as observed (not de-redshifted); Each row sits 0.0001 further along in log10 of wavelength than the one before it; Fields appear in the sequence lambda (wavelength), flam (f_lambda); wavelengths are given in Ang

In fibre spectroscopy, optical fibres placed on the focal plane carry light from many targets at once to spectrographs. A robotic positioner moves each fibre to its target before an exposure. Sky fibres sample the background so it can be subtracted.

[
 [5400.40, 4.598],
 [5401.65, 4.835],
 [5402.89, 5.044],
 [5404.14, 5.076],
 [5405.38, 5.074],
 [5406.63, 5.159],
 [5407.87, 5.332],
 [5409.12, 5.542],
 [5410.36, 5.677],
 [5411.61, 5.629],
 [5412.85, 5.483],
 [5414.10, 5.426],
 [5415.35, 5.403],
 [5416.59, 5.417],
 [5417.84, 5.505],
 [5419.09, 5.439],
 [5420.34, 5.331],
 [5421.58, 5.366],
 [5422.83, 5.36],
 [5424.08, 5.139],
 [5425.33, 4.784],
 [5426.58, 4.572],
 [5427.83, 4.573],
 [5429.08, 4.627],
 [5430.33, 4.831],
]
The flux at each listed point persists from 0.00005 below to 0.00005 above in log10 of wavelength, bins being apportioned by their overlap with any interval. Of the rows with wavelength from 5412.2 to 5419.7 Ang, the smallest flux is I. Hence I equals 5.403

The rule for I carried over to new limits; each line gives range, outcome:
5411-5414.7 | 5.426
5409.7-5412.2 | 5.629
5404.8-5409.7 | 5.074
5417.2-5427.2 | 4.572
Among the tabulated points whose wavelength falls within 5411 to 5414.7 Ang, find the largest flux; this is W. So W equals 5.629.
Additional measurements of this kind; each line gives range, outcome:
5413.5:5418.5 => 5.505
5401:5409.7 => 5.542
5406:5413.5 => 5.677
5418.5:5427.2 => 5.439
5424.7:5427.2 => 4.784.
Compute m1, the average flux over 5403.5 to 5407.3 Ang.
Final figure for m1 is 5.1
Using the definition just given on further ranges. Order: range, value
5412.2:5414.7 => 5.46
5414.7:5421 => 5.42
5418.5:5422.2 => 5.39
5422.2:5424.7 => 5.24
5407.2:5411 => 5.52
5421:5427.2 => 5.04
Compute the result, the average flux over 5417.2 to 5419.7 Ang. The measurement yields 5.46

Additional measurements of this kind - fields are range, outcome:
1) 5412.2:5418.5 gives 5.45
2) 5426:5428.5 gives 4.57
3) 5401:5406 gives 5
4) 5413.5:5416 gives 5.42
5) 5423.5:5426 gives 4.95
